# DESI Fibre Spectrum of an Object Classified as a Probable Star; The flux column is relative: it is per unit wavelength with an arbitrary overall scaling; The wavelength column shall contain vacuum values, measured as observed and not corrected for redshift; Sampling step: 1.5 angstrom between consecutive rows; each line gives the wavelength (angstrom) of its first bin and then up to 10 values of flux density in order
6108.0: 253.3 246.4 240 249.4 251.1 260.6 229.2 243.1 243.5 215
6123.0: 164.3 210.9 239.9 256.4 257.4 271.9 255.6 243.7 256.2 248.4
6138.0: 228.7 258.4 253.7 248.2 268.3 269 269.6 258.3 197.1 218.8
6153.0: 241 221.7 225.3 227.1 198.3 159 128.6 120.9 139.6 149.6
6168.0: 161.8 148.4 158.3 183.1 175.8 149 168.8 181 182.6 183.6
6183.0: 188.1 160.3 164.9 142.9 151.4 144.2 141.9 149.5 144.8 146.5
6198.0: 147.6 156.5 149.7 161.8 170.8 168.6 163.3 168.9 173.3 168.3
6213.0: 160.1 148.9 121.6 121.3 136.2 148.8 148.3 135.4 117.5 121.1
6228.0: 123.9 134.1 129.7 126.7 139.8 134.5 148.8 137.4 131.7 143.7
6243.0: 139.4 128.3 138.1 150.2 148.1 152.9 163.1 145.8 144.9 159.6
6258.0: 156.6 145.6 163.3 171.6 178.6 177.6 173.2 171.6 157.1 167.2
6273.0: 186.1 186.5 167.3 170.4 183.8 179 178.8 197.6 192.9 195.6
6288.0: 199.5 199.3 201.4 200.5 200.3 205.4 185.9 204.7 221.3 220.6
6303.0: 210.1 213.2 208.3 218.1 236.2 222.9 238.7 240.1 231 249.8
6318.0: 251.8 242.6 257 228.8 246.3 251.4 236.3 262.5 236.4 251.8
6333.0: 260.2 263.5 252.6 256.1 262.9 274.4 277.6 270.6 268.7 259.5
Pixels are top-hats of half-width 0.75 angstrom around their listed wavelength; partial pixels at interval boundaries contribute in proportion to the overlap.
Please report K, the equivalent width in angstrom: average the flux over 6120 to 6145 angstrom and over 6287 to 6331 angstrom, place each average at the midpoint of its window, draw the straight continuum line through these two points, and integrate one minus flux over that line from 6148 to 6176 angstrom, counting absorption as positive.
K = 6.77 angstrom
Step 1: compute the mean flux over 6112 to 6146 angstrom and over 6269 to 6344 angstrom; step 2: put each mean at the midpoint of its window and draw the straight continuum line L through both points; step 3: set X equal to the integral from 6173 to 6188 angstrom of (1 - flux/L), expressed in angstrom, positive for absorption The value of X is 4.2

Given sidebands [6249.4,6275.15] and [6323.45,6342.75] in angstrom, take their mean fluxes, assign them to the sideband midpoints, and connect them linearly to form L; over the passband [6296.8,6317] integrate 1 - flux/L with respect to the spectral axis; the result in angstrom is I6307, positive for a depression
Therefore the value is 0.0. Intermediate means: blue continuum 164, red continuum 256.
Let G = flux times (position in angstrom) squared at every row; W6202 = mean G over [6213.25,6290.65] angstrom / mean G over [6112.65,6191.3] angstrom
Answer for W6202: 0.78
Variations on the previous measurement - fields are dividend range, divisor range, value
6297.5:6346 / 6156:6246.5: 1.66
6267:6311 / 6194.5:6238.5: 1.38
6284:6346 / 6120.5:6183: 1.17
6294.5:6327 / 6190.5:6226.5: 1.58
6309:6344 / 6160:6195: 1.66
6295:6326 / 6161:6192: 1.50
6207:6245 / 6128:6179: 0.68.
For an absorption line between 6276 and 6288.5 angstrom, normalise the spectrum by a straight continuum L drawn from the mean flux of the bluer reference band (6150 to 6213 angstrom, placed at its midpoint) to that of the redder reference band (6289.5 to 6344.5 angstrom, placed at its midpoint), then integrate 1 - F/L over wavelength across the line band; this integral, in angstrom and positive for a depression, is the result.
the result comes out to 1.9 angstrom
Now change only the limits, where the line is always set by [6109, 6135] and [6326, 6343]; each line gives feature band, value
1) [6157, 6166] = 3.08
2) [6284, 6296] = 2.59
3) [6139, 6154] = -0.33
